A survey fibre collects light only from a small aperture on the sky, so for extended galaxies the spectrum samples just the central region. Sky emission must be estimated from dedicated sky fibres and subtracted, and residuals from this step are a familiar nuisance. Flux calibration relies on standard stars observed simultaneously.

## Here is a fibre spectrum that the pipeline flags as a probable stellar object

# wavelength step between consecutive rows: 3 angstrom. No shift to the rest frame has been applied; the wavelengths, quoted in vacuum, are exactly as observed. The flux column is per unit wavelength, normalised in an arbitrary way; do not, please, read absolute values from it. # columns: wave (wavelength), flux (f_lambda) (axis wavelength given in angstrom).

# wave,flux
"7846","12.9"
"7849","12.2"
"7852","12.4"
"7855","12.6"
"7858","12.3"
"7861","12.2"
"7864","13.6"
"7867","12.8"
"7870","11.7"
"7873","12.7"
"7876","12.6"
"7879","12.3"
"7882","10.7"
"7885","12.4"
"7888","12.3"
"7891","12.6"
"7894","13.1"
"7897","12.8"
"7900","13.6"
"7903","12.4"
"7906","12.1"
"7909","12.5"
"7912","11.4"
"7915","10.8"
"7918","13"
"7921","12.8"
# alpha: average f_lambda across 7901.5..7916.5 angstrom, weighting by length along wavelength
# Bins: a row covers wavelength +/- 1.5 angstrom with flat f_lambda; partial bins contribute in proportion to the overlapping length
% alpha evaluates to 11.8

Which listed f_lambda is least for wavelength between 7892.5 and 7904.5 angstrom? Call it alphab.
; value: 12.4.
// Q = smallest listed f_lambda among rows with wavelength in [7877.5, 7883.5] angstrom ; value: 10.7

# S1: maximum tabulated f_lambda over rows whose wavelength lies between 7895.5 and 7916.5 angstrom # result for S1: 13.6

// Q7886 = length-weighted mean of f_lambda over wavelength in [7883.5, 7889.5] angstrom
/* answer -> 12.4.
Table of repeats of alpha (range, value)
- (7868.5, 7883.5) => 12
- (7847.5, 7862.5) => 12.3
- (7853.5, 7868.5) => 12.7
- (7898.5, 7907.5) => 12.7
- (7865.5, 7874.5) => 12.4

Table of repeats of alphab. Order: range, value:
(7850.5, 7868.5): 12.2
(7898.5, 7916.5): 10.8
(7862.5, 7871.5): 11.7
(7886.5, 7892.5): 12.3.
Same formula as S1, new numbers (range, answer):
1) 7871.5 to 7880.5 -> 12.7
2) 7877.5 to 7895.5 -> 13.1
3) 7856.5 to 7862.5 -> 12.3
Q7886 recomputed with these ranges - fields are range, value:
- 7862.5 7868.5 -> 13.2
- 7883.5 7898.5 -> 12.6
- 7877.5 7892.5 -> 12.1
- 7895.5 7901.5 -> 13.2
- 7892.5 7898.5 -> 13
